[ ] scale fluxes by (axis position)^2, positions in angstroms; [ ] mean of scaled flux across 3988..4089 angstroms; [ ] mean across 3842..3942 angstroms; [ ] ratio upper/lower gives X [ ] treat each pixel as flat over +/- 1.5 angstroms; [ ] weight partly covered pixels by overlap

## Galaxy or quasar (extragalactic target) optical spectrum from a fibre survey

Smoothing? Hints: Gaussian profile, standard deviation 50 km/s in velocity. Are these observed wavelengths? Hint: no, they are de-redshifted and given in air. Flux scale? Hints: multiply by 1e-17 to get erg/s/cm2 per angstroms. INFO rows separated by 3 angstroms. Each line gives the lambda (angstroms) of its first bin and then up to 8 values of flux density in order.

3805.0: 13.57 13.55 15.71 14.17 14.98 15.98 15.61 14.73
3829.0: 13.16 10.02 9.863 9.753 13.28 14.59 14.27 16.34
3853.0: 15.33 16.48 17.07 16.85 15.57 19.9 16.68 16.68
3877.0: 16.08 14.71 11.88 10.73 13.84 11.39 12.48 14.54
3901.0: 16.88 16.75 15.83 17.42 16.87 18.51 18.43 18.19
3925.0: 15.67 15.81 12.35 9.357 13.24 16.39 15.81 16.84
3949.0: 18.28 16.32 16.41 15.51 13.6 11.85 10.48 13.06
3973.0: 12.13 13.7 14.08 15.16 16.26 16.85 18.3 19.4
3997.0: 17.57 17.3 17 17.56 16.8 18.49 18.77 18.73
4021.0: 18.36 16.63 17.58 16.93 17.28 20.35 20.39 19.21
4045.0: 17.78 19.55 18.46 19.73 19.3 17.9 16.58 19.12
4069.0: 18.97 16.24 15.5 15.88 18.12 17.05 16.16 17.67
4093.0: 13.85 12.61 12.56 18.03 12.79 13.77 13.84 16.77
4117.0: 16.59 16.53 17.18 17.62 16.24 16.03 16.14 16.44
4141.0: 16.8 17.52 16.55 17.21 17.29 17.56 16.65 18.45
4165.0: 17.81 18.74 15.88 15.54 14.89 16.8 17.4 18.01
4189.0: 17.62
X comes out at 1.3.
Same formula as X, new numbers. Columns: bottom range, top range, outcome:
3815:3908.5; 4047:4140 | 1.27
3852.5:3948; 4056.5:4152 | 1.17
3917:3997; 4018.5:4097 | 1.22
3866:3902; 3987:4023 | 1.30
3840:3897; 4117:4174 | 1.30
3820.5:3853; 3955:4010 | 1.24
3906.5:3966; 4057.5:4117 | 1.11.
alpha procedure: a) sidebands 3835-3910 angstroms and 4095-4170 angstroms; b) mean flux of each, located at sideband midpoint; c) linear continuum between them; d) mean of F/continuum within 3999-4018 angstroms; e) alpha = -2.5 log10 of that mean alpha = -0.14 mag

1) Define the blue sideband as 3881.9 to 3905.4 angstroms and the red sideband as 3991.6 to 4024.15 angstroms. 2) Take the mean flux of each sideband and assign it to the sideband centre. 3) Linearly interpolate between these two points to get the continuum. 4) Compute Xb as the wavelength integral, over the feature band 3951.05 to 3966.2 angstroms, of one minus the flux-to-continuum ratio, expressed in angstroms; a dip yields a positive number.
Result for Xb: 1.5 angstroms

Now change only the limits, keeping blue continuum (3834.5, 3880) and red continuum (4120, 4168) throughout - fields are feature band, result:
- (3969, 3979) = 1.8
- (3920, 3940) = 1.8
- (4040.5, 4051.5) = -1.5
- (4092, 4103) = 1.8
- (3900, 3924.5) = -2.5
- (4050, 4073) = -2.4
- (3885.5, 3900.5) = 2.5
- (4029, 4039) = -1.3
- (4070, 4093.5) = 0.3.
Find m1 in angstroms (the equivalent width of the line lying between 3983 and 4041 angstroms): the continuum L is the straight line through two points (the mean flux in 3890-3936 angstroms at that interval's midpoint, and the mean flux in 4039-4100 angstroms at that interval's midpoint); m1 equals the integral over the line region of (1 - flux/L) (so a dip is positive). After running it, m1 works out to -4.8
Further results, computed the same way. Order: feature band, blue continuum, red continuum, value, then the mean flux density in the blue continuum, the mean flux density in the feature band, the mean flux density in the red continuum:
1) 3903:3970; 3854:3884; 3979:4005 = 5.19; 16.2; 15.4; 17.1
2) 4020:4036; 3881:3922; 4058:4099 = -1.50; 15.2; 17.6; 16.5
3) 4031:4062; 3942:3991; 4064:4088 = -4.50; 14.9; 18.9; 17.1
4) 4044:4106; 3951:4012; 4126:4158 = -2.32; 15.5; 16.9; 16.8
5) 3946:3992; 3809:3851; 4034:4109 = 2.48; 13.7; 14.8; 17.1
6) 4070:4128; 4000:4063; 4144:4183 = 6.12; 18.3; 15.8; 17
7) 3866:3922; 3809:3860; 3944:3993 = -4.15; 14.2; 15.6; 15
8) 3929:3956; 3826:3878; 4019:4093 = 1.99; 14.8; 15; 17.9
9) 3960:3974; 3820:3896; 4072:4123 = 2.55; 14.3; 12.2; 15.6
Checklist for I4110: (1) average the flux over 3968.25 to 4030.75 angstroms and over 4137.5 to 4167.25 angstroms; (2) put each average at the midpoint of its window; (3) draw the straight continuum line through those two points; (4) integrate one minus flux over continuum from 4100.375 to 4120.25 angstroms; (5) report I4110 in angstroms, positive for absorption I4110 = 2.0 angstroms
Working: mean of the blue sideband 16.7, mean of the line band 15.4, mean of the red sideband 17.3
